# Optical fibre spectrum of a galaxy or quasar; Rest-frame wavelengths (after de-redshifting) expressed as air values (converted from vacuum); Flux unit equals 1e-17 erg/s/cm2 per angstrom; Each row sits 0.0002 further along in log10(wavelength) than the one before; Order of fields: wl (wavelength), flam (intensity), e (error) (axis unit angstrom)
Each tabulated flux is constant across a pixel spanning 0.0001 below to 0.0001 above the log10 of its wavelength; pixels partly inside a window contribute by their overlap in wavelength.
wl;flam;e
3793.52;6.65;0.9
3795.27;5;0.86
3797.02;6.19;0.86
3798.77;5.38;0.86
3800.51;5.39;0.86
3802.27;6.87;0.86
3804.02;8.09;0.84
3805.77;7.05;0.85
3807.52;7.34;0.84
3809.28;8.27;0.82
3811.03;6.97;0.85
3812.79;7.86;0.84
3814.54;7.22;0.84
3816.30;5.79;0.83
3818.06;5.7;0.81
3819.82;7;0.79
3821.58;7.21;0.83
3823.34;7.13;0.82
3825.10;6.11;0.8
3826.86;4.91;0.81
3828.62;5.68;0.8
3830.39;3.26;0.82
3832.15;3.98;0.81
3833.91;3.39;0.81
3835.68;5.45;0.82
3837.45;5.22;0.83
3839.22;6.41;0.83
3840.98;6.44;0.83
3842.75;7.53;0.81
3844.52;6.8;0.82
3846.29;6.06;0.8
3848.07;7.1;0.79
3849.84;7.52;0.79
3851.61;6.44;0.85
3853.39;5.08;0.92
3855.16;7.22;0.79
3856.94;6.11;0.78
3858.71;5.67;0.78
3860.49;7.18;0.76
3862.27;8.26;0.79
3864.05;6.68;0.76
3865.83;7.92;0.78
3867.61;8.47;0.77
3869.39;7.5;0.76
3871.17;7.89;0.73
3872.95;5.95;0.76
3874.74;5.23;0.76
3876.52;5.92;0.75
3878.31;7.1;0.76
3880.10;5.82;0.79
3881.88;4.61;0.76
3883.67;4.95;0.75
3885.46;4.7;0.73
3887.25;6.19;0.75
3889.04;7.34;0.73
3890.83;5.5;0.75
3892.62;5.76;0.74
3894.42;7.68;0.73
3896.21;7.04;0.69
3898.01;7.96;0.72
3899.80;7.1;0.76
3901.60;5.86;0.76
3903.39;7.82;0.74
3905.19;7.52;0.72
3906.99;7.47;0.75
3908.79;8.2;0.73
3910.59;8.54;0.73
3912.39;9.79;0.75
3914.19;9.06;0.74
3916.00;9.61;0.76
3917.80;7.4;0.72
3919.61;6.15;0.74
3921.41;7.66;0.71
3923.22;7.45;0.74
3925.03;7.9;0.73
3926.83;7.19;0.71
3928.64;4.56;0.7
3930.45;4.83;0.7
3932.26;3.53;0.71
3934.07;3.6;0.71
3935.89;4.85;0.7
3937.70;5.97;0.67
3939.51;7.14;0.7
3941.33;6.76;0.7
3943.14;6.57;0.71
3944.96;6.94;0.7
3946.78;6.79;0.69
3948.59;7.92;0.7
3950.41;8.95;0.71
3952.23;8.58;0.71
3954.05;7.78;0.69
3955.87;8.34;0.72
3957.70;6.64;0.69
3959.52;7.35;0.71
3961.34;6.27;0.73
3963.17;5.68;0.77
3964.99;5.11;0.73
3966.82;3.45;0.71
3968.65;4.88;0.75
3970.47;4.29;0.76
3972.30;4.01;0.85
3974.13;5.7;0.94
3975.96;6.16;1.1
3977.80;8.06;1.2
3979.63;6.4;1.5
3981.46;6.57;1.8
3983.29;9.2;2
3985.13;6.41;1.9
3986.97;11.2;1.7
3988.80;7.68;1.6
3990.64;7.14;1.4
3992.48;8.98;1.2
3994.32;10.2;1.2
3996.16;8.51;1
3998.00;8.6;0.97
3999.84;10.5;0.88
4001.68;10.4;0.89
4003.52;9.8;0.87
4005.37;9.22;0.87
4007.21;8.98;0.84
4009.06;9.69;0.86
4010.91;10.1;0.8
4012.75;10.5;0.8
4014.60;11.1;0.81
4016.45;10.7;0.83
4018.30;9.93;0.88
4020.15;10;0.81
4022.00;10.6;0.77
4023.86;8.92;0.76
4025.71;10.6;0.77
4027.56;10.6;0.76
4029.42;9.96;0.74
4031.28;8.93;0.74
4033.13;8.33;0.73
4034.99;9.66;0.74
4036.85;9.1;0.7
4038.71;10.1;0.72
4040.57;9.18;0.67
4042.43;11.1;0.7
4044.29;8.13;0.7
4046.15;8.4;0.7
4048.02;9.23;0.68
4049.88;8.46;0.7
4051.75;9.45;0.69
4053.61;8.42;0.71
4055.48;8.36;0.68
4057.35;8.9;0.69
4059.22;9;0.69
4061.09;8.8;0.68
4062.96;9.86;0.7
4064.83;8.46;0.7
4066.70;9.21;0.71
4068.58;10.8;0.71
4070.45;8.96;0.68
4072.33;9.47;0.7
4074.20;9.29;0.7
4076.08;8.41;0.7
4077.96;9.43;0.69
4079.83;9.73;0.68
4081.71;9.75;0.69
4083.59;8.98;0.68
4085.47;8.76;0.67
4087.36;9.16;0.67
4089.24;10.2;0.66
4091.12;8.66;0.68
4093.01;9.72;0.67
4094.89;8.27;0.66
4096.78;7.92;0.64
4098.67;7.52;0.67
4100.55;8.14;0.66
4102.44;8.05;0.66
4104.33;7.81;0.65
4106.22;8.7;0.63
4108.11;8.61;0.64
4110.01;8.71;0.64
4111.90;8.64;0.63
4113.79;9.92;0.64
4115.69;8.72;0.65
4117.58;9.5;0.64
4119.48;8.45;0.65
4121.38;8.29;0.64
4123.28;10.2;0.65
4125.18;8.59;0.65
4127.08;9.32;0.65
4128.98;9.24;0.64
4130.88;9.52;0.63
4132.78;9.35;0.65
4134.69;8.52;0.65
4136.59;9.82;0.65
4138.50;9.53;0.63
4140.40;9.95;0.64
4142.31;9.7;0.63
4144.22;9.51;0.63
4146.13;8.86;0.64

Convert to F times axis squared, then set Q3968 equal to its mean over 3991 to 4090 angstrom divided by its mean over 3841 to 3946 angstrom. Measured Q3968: 1.5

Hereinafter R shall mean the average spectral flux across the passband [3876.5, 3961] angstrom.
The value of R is 6.87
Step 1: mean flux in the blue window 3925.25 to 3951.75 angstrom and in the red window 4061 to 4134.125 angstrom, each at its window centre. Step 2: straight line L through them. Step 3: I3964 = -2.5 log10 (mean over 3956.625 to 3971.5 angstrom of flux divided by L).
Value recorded 0.209 mag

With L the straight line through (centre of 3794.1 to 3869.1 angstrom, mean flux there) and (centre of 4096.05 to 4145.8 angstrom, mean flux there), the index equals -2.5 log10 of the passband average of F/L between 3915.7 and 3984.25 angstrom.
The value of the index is 0.155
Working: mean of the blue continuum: 6.42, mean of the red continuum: 8.94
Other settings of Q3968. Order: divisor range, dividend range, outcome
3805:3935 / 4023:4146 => 1.54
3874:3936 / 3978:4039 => 1.48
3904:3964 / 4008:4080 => 1.42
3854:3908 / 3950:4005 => 1.17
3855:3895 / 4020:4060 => 1.56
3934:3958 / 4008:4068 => 1.41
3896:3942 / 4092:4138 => 1.40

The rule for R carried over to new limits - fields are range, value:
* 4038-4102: 9.05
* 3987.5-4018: 9.54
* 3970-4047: 8.93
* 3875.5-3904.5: 6.34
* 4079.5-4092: 9.3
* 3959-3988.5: 6.31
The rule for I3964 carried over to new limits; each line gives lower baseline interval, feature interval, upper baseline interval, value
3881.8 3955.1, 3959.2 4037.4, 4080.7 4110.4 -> -0.086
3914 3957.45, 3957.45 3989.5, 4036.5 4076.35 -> 0.189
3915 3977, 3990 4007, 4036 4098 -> -0.222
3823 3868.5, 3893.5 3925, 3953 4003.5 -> -0.157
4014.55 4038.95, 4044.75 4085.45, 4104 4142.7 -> 0.053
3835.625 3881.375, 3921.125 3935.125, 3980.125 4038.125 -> 0.347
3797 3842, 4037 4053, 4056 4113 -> -0.088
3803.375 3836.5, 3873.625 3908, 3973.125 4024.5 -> 0.146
